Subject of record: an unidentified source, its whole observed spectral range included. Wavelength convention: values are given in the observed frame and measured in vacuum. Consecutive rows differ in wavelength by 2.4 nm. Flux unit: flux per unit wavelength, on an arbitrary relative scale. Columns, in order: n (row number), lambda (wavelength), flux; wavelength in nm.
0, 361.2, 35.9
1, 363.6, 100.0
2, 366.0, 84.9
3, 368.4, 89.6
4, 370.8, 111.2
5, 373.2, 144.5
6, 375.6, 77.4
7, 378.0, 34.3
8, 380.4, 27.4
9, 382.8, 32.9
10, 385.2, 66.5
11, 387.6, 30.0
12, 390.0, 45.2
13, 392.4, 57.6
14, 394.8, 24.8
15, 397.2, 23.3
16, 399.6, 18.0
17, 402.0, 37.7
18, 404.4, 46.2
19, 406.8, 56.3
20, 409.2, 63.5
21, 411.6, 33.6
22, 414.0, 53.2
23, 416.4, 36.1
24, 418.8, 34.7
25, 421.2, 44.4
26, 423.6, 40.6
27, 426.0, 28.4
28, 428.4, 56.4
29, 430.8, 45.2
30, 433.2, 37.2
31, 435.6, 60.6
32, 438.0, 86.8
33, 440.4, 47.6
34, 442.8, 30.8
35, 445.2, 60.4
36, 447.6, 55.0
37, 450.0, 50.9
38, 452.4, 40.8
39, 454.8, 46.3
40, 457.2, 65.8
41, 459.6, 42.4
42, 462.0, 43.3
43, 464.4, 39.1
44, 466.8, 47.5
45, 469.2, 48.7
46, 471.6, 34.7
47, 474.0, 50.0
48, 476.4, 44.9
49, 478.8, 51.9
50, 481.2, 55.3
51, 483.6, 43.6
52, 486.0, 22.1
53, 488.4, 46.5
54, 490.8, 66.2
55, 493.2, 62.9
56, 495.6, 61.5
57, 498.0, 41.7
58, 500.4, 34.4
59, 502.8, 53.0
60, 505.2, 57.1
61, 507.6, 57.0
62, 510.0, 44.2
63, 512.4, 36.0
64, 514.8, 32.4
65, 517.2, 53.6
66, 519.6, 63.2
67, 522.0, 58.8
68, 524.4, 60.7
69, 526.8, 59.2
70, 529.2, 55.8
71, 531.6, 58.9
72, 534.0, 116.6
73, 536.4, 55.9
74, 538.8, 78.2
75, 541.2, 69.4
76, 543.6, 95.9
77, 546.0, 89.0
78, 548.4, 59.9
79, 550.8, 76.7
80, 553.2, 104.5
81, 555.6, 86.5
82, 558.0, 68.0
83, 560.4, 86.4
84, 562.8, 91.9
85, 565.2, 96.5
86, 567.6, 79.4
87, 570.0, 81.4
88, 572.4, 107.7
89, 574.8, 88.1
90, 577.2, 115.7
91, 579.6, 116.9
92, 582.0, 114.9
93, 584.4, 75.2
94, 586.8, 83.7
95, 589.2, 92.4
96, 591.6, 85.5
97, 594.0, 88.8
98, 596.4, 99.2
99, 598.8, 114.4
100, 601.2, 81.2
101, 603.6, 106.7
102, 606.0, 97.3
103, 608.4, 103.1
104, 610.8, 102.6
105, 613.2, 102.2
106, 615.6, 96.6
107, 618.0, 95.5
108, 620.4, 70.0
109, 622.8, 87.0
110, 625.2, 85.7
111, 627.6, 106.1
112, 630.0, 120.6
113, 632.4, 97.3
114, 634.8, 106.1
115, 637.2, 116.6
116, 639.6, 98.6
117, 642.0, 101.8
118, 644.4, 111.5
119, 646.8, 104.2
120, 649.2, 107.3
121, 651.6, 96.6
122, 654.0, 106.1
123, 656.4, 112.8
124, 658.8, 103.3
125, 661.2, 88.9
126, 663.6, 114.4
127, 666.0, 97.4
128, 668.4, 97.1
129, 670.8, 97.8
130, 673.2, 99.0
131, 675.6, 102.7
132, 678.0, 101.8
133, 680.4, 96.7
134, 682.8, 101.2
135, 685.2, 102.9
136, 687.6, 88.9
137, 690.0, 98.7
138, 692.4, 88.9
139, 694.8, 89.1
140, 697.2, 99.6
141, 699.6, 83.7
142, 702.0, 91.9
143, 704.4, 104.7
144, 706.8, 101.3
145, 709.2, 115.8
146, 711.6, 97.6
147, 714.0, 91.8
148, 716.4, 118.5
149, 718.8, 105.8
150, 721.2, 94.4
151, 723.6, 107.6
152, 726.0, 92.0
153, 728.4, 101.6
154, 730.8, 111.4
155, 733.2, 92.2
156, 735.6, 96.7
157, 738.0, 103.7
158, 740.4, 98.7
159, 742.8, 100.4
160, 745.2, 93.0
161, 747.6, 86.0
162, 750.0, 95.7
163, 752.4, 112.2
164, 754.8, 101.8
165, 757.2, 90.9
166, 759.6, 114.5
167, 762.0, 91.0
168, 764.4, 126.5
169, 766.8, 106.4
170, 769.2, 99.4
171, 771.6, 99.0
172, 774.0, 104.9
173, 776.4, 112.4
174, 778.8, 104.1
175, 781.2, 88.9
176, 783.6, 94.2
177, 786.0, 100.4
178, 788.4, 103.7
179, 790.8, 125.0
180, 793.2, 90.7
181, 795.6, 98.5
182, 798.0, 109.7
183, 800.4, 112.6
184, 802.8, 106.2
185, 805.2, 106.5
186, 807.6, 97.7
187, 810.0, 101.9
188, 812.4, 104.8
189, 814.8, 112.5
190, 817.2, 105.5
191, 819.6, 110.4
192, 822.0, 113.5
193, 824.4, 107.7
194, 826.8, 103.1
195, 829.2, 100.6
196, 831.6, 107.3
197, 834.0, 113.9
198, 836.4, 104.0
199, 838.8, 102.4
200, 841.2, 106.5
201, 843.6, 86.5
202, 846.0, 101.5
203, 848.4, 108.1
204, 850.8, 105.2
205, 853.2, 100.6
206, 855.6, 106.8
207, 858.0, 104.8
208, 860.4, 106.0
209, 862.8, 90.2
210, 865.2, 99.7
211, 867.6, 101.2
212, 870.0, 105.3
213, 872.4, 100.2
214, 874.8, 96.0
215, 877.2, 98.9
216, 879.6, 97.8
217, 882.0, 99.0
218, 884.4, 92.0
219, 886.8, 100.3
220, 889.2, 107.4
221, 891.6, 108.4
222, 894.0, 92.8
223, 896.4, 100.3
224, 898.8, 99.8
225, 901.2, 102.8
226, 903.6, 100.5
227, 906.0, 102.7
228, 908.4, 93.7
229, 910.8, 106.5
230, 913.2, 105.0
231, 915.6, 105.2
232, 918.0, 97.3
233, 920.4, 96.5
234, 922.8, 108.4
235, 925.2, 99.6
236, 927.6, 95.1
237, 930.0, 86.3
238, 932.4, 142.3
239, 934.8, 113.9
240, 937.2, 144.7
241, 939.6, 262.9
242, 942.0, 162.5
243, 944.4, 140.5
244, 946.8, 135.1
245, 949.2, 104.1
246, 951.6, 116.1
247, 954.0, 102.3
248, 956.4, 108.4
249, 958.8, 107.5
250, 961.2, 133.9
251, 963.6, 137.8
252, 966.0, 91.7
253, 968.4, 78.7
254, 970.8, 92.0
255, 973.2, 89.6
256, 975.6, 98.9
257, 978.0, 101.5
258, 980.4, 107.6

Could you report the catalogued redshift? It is 0.432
